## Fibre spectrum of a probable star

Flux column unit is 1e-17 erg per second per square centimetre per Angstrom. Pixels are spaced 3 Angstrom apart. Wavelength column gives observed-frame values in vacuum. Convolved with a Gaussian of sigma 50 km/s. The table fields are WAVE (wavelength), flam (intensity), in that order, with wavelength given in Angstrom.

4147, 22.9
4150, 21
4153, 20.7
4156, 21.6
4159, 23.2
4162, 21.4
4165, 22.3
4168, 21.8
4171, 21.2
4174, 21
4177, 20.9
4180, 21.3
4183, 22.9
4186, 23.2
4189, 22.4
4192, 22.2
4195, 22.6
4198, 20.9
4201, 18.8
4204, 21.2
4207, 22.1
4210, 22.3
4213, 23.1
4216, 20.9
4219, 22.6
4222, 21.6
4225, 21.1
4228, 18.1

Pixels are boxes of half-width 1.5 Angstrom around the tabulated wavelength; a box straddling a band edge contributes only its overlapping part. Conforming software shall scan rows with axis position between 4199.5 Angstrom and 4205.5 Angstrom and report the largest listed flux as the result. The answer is 21.2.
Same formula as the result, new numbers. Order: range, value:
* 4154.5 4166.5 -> 23.2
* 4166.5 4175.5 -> 21.8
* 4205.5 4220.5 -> 23.1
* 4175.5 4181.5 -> 21.3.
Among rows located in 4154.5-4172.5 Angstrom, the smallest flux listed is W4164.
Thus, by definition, 21.2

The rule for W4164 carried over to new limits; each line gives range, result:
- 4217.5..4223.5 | 21.6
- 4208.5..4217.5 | 20.9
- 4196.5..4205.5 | 18.8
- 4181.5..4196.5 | 22.2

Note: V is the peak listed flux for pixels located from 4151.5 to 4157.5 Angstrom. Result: 21.6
